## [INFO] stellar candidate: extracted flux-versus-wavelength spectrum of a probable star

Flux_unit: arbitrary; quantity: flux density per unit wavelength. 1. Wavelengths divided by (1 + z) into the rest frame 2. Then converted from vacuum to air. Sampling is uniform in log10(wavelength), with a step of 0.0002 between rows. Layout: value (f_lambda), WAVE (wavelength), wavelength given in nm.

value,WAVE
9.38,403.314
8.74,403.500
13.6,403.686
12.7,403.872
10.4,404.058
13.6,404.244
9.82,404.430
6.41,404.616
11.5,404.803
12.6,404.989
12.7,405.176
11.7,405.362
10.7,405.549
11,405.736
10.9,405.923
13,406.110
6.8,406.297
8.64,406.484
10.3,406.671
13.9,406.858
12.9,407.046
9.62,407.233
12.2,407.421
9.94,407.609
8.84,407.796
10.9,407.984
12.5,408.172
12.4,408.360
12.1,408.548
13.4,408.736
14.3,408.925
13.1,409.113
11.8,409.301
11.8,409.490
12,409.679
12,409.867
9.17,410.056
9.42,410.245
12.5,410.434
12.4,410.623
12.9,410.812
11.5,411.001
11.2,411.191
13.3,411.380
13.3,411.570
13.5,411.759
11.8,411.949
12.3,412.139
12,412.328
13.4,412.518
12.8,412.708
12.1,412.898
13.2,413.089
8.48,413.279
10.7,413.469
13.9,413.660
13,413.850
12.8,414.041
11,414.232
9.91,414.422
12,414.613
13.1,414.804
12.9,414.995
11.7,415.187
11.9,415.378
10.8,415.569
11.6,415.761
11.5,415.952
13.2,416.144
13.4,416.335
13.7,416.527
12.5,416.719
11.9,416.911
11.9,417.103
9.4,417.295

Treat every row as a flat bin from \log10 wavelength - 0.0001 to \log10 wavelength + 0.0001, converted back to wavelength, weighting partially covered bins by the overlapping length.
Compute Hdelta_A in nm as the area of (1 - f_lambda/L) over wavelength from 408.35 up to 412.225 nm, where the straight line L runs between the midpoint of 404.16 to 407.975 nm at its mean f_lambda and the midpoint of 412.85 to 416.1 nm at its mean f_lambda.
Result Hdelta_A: -0.30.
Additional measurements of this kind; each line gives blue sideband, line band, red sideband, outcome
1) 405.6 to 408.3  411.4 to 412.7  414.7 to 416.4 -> -0.123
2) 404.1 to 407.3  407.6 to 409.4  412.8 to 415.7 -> -0.125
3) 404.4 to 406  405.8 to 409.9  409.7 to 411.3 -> -0.131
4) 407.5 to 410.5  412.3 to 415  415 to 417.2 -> -0.010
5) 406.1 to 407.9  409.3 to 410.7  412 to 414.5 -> -0.016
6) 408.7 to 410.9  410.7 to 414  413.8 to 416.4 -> -0.082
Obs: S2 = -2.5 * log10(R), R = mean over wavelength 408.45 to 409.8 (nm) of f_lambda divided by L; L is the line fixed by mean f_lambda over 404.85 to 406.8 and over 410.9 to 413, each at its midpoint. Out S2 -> -0.08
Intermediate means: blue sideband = 10.9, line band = 12.6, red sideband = 12.5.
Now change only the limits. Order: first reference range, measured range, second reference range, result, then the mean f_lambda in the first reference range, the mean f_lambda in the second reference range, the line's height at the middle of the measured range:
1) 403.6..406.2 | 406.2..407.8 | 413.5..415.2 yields 0.12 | 11.5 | 12.2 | 11.6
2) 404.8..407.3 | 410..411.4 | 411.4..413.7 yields 0.04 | 11.2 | 12.3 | 12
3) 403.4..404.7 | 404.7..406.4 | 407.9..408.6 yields 0.00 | 10.8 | 12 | 11.2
